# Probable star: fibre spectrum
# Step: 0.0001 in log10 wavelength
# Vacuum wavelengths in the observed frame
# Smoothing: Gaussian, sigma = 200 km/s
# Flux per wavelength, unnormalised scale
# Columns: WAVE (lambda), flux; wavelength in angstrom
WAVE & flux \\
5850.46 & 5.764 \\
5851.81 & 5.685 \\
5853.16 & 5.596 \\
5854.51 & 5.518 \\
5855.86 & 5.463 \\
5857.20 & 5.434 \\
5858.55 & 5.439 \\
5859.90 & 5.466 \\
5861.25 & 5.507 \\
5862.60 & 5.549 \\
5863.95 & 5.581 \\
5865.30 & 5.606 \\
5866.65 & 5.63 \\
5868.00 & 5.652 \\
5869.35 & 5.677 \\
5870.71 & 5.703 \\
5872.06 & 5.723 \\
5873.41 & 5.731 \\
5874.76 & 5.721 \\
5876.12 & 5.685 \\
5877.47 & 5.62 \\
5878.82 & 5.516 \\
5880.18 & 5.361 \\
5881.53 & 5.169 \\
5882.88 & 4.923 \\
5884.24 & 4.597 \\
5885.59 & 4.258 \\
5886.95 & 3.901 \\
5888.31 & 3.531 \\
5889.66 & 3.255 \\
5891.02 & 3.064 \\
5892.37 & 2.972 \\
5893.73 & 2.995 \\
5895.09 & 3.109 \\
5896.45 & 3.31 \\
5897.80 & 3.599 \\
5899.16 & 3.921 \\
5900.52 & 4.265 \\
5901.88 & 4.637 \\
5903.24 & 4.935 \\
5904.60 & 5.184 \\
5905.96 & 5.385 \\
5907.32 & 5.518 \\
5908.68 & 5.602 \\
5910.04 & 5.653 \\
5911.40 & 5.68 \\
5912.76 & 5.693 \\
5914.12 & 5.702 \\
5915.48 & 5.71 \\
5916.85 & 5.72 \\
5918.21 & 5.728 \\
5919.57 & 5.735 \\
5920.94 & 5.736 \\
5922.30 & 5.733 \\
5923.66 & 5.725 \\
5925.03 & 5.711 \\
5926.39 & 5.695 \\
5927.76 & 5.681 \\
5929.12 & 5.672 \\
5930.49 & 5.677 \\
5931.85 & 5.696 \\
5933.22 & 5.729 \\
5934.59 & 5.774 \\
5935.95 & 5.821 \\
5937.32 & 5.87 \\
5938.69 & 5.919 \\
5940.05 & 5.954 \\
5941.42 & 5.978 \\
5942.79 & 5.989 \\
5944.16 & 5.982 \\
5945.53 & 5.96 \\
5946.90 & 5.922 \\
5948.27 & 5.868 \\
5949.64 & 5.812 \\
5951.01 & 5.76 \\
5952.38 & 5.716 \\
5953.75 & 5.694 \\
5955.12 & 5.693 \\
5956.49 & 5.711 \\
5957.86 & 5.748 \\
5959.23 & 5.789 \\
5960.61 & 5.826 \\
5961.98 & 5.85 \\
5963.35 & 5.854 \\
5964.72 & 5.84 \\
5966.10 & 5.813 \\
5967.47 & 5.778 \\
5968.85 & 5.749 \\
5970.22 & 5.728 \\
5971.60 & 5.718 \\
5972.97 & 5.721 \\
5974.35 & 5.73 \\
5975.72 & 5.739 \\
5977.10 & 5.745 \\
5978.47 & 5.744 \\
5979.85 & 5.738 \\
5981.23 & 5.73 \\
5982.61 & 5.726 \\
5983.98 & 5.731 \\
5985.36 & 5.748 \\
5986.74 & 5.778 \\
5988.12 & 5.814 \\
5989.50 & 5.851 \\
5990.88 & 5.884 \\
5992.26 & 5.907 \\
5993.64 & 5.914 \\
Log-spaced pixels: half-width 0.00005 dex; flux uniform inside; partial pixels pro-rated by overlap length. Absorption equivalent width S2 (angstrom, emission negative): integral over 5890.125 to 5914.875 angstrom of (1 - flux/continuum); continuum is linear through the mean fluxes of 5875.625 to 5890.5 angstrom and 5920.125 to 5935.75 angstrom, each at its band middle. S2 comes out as 3.1 angstrom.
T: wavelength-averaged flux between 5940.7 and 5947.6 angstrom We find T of 5.96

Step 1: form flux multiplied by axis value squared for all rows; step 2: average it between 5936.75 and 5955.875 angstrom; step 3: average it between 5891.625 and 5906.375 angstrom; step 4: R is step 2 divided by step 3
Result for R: 1.49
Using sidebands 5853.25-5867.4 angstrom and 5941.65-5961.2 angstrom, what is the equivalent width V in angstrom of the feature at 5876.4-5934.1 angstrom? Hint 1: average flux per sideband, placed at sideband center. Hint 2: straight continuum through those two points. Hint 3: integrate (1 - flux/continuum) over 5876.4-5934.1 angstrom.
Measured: 7.43 angstrom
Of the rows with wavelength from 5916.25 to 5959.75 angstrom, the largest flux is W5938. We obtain 5.989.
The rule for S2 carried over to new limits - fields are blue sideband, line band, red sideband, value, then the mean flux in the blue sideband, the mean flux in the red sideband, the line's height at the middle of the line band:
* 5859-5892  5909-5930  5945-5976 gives -0.99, 5.08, 5.78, 5.45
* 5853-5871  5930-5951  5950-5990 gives -0.58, 5.55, 5.76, 5.7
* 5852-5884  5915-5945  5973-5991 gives -0.71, 5.52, 5.76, 5.65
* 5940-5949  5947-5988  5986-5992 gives 0.85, 5.94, 5.83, 5.89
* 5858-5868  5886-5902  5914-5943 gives 6.03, 5.55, 5.77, 5.65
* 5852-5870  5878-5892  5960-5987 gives 3.14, 5.55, 5.76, 5.6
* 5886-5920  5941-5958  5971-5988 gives -1.77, 4.58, 5.74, 5.29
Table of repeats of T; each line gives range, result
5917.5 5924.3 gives 5.74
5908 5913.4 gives 5.66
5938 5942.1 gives 5.95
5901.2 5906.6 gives 5.03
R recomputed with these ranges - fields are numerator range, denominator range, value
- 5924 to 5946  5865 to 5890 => 1.15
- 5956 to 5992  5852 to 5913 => 1.21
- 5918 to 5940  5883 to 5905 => 1.51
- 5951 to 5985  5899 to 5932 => 1.07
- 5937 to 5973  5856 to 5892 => 1.17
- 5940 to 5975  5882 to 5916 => 1.33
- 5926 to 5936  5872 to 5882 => 1.05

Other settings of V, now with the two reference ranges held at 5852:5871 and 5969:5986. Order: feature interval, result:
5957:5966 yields -0.2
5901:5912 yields 0.6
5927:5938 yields -0.1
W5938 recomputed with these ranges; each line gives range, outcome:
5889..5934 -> 5.736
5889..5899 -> 3.599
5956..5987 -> 5.854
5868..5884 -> 5.731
